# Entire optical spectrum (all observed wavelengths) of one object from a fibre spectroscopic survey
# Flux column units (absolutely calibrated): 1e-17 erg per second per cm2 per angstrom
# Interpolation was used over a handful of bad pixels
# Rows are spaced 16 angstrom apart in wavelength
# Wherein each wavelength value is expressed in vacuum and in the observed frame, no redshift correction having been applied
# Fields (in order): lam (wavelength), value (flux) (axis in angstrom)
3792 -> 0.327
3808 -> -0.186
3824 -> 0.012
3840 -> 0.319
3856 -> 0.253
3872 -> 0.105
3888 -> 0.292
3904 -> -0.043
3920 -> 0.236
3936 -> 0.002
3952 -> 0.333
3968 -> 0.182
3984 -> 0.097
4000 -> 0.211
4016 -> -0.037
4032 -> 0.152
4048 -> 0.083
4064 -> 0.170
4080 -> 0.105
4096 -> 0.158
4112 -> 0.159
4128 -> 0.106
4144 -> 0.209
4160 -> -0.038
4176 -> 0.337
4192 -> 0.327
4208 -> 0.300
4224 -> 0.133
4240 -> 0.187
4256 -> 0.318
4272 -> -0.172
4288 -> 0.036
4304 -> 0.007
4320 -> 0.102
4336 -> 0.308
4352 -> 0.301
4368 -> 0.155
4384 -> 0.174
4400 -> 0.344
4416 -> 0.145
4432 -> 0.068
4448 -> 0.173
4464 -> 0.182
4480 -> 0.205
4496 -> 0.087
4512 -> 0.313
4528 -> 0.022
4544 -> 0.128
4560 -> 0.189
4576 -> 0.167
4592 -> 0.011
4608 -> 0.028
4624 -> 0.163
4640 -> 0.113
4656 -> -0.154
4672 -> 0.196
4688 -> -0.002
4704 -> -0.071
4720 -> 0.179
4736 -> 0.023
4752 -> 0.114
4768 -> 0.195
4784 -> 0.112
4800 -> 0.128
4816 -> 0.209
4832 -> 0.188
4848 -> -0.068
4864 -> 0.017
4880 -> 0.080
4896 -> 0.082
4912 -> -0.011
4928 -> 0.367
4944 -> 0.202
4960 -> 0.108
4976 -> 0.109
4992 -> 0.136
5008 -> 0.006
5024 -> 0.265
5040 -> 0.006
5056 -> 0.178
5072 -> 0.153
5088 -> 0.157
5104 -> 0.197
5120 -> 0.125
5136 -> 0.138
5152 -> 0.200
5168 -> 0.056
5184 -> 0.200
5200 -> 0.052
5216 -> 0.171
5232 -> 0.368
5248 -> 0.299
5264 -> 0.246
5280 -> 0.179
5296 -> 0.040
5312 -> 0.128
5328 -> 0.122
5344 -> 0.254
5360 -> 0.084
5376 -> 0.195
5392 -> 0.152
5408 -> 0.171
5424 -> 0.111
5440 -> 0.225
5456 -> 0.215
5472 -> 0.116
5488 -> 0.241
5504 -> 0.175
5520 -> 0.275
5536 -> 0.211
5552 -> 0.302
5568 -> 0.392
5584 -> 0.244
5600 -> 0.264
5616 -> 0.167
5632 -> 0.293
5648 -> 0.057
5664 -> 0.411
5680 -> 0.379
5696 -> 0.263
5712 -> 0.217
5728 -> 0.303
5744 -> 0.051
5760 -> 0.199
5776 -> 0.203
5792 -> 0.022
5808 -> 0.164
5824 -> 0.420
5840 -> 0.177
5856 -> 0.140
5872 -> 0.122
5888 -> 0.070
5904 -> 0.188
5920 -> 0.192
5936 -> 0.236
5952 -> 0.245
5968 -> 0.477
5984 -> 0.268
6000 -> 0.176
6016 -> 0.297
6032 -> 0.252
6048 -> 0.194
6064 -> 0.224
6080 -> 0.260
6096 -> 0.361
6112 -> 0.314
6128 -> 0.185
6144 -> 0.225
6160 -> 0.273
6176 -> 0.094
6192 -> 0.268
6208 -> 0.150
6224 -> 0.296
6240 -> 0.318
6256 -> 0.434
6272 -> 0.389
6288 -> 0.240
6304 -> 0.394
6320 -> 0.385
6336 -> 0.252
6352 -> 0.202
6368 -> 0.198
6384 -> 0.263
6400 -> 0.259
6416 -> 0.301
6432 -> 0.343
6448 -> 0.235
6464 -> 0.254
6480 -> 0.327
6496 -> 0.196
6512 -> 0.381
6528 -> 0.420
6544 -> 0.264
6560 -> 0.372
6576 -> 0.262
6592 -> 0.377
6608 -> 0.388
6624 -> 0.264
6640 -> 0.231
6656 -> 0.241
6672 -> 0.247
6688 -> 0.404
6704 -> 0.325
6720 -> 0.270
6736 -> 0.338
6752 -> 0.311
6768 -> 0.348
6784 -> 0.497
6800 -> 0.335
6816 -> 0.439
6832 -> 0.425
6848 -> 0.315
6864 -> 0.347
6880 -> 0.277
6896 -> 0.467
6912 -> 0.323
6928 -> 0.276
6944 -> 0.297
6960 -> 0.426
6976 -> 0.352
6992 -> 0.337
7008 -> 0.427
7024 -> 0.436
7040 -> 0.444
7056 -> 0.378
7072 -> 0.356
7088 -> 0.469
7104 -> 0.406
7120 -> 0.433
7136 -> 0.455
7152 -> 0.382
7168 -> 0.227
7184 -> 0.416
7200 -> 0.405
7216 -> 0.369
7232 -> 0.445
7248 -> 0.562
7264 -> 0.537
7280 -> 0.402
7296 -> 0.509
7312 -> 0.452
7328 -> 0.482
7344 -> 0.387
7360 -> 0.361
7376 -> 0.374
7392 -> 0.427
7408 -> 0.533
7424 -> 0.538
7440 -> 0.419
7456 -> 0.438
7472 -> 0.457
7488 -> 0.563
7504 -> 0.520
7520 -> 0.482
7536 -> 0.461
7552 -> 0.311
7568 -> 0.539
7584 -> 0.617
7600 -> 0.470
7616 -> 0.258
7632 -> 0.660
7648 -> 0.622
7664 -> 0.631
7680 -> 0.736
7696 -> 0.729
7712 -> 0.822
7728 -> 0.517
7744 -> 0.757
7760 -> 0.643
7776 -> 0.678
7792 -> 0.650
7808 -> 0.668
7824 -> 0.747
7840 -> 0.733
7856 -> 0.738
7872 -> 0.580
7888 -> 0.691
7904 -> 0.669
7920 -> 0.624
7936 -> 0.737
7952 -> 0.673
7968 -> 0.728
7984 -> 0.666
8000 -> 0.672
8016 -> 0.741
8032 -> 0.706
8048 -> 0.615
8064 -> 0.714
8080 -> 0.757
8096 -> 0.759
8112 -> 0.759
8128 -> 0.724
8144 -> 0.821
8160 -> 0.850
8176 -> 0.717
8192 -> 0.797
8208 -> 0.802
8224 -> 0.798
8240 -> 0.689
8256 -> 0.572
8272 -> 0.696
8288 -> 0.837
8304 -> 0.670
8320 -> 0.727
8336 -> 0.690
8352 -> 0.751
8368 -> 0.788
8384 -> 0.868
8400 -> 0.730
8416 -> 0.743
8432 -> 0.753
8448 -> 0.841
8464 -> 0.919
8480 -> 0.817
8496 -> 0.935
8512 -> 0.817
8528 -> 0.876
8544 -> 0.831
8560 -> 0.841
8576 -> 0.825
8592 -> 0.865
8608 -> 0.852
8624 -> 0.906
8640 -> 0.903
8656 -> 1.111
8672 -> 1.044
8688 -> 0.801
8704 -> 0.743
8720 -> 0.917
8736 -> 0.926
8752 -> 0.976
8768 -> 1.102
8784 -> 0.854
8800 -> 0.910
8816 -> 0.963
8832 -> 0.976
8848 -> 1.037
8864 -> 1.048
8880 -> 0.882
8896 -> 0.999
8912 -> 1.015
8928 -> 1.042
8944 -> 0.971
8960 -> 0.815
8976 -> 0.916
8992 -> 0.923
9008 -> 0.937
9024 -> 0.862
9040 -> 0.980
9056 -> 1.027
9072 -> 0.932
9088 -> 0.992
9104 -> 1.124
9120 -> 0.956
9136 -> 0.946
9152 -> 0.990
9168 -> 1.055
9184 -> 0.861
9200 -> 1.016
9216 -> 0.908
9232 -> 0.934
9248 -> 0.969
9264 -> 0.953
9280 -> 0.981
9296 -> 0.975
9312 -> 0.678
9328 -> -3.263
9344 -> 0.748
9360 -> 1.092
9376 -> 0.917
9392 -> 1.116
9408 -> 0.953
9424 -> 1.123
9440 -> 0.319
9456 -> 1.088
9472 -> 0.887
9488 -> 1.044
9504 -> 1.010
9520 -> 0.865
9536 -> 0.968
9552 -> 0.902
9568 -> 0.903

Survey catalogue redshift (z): 0.92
